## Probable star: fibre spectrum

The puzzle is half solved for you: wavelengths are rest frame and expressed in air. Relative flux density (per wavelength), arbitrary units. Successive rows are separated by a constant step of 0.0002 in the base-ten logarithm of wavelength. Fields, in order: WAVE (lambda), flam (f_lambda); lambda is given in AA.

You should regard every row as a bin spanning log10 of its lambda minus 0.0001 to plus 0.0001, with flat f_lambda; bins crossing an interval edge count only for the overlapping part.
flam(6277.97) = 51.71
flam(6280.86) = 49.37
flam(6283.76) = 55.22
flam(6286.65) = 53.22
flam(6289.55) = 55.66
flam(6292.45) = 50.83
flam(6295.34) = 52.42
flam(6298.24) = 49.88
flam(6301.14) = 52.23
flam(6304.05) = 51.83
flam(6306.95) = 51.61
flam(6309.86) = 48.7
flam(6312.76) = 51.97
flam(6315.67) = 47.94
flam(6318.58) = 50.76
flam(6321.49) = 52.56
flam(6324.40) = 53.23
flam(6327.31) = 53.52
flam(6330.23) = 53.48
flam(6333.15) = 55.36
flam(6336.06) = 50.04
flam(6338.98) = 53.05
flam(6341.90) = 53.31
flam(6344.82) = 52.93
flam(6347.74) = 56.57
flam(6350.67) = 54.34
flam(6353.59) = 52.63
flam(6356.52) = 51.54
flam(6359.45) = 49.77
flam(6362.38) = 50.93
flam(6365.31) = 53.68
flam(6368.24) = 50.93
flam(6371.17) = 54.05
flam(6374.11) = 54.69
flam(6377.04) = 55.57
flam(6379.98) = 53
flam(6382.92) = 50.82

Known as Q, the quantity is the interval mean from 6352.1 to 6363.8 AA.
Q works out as 51.2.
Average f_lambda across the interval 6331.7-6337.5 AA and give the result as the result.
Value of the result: 52.8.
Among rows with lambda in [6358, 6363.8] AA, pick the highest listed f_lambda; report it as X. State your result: 50.93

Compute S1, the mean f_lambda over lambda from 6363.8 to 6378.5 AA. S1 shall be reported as 53.8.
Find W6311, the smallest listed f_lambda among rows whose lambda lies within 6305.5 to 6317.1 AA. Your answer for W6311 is 47.94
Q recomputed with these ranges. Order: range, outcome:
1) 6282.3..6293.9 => 53.7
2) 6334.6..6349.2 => 53.2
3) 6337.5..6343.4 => 53.2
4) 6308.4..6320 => 49.8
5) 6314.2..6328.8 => 51.6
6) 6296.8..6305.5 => 51.3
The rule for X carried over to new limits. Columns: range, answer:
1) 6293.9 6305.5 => 52.42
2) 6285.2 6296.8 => 55.66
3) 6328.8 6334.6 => 55.36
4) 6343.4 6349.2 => 56.57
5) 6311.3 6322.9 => 52.56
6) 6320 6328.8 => 53.52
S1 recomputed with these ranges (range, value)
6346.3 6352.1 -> 55.4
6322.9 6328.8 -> 53.4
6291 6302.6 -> 51.3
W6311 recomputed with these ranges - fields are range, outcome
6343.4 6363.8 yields 49.77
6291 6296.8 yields 50.83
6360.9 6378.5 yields 50.93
